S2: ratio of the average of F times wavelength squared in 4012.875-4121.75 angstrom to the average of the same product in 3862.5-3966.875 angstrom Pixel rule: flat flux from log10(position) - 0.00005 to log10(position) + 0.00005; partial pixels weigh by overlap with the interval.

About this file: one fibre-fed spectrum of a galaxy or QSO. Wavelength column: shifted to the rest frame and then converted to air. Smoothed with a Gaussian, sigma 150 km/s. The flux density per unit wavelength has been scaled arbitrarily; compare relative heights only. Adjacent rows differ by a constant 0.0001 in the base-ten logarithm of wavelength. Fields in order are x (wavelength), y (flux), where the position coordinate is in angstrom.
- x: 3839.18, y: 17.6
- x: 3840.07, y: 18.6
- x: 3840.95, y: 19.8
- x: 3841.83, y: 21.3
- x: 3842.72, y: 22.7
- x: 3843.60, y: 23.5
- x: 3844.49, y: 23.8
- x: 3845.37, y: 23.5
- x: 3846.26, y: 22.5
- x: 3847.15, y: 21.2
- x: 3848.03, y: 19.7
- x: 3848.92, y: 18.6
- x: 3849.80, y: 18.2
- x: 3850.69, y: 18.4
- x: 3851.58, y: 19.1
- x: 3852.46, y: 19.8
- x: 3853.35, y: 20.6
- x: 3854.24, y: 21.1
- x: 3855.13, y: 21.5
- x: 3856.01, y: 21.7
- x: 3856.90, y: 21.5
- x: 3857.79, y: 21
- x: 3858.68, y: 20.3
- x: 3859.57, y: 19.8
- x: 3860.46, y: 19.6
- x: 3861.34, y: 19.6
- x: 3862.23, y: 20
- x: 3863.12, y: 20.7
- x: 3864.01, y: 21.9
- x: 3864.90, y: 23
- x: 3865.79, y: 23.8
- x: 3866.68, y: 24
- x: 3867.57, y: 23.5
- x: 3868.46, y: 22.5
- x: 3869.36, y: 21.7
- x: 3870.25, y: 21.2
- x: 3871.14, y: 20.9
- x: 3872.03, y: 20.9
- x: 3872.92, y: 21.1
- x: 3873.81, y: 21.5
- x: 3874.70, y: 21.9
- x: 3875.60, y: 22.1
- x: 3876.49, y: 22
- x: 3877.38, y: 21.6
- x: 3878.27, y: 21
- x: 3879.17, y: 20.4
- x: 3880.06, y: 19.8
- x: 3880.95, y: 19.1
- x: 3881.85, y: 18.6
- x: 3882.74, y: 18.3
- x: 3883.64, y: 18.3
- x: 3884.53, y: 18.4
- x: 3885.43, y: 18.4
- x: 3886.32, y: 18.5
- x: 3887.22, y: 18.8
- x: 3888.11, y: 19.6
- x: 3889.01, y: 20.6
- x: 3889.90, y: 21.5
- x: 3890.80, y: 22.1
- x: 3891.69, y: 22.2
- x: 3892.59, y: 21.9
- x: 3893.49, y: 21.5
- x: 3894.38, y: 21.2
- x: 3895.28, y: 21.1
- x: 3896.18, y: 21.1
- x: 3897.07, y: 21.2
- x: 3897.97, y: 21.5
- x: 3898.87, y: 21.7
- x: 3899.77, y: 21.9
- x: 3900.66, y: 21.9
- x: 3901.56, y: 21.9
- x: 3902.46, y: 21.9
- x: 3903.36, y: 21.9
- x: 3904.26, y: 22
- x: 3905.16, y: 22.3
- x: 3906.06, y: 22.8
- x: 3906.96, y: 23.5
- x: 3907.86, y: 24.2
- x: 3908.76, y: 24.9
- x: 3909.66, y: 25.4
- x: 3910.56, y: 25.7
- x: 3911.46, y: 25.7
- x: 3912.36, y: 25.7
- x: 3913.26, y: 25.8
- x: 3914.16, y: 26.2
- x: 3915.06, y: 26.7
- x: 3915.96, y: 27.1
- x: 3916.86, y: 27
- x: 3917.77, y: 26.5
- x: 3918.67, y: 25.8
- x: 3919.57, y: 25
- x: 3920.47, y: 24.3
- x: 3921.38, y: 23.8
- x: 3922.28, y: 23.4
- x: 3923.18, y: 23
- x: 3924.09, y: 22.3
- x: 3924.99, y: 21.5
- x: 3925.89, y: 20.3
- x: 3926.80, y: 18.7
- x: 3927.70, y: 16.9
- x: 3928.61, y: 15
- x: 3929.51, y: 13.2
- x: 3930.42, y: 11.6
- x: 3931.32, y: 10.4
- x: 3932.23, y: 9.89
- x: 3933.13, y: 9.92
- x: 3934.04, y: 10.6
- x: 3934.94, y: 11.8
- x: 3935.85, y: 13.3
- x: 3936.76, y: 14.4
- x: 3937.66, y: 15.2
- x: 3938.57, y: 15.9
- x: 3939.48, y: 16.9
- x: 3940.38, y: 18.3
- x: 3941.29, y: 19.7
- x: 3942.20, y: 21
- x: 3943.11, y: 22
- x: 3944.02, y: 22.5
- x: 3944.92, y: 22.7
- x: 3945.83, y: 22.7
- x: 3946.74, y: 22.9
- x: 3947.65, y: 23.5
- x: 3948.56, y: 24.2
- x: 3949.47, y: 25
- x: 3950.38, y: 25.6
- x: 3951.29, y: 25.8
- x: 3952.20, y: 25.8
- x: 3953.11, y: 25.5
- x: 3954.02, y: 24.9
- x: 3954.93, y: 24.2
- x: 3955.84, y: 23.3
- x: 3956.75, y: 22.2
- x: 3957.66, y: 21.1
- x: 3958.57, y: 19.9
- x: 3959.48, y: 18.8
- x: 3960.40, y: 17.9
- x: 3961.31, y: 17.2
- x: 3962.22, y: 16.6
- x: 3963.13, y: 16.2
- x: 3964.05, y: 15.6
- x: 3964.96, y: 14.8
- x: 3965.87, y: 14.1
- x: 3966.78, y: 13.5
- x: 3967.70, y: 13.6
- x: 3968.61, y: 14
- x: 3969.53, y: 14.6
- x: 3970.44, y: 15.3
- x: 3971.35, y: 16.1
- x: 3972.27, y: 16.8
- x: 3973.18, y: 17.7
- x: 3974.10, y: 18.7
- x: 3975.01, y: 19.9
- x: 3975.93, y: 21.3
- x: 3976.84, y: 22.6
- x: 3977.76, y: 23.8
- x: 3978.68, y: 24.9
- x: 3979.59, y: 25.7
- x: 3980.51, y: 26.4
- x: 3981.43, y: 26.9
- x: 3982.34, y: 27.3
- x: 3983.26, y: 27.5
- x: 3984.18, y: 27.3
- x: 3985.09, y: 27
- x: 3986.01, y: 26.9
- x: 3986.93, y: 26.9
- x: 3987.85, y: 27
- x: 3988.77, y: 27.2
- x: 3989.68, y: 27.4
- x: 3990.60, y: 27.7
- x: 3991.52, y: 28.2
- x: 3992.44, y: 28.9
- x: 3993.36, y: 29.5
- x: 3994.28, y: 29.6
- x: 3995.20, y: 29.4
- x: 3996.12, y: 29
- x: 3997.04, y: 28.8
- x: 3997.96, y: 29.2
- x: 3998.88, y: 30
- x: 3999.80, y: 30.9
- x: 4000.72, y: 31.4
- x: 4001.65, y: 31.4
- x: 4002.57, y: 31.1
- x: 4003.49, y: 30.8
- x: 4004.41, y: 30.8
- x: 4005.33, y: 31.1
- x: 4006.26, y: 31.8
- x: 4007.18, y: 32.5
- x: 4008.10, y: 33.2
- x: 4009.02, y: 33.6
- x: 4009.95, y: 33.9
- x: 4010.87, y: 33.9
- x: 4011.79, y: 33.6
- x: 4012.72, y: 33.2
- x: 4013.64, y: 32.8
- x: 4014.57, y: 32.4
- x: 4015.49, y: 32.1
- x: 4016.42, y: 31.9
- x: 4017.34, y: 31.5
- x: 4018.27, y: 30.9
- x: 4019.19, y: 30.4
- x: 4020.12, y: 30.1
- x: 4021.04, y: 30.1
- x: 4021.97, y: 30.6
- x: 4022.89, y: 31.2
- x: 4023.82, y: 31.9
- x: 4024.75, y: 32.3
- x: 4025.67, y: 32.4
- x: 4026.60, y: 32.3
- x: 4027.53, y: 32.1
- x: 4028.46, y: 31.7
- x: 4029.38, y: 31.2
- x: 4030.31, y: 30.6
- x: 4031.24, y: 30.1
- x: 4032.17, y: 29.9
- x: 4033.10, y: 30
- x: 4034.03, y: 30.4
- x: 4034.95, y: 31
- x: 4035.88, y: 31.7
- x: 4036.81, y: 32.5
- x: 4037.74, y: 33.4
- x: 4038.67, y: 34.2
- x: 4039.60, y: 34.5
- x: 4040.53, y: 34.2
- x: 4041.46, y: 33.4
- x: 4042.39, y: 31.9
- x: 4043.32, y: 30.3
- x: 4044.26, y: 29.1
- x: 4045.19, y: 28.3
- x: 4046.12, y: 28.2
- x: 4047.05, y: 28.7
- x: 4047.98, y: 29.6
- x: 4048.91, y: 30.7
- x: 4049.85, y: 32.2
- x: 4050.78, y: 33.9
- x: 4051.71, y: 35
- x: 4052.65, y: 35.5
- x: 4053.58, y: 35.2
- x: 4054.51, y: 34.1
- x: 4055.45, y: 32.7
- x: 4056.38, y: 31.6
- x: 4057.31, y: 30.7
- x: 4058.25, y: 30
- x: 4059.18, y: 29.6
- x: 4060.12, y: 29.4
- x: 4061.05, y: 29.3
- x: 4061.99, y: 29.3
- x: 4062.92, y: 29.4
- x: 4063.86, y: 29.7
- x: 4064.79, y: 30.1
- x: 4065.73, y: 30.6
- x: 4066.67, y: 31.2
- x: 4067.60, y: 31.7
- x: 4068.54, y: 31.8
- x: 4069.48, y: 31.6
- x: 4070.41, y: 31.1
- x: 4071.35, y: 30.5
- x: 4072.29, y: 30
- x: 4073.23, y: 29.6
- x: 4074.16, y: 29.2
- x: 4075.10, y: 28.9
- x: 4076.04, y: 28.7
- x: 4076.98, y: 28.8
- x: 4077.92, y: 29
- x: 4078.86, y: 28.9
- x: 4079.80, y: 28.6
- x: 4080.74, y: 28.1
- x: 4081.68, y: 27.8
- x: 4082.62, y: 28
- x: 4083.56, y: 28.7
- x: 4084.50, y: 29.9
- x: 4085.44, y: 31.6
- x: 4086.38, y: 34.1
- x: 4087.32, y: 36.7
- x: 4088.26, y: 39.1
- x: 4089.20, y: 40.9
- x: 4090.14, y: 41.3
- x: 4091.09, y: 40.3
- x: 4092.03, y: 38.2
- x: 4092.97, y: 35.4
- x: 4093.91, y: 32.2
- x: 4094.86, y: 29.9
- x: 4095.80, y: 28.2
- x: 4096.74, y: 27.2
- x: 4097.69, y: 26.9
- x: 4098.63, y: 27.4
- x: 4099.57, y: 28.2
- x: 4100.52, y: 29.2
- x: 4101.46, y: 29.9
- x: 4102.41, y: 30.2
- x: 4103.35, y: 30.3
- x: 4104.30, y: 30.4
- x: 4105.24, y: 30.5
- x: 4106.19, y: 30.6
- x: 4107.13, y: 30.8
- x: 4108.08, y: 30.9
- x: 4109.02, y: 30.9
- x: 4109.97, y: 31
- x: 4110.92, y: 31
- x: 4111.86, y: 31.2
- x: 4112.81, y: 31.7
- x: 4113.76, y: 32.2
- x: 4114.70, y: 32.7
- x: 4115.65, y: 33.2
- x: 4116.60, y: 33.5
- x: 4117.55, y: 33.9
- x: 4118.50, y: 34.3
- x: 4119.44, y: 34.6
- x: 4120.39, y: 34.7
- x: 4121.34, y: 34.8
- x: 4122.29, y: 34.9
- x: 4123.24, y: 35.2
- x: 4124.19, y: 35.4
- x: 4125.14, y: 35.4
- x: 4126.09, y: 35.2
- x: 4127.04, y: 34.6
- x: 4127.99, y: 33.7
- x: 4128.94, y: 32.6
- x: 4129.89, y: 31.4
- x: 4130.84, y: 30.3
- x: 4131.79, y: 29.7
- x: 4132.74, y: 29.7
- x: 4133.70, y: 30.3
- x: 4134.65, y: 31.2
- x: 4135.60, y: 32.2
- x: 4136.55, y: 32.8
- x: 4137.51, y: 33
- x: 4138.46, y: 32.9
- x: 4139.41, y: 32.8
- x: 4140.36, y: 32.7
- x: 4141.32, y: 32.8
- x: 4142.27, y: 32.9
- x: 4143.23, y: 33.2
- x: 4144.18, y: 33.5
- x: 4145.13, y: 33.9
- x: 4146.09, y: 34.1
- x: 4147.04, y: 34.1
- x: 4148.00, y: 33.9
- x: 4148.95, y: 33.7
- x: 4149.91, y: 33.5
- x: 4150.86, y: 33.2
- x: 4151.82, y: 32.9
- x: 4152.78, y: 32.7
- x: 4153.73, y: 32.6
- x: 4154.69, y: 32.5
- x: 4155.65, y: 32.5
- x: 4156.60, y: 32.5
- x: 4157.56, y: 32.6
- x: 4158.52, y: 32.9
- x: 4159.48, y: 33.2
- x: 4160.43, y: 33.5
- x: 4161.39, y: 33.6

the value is 1.63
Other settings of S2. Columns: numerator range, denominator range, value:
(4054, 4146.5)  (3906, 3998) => 1.57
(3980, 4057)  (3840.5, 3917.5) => 1.53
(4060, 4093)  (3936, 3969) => 1.69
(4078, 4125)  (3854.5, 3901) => 1.72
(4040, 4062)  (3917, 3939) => 1.89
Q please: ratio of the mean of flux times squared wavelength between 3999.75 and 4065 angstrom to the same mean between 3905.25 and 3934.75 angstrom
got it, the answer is 1.57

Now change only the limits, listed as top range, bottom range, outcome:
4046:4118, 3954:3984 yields 1.67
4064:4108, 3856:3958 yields 1.61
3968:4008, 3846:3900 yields 1.33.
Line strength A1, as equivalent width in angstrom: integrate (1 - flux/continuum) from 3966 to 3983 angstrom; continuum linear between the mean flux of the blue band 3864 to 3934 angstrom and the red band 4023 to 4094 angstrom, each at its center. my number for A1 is 4.1 angstrom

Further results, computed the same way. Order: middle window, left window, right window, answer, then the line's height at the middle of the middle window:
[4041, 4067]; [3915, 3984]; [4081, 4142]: -2.9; 28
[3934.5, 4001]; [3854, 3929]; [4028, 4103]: 9.7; 26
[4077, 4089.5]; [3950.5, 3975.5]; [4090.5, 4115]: -0.9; 29.4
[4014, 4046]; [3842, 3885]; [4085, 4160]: -3.3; 28.6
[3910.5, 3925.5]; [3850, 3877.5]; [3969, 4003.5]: -1.2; 23.2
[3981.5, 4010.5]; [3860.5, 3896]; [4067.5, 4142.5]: -3.2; 26.6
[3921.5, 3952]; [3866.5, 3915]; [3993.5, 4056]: 8.0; 25.2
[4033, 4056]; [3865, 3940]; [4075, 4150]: -2.9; 28.5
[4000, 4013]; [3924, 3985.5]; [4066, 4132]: -4.5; 23.9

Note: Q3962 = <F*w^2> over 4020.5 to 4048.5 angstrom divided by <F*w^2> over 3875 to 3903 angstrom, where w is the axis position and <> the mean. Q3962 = 1.63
